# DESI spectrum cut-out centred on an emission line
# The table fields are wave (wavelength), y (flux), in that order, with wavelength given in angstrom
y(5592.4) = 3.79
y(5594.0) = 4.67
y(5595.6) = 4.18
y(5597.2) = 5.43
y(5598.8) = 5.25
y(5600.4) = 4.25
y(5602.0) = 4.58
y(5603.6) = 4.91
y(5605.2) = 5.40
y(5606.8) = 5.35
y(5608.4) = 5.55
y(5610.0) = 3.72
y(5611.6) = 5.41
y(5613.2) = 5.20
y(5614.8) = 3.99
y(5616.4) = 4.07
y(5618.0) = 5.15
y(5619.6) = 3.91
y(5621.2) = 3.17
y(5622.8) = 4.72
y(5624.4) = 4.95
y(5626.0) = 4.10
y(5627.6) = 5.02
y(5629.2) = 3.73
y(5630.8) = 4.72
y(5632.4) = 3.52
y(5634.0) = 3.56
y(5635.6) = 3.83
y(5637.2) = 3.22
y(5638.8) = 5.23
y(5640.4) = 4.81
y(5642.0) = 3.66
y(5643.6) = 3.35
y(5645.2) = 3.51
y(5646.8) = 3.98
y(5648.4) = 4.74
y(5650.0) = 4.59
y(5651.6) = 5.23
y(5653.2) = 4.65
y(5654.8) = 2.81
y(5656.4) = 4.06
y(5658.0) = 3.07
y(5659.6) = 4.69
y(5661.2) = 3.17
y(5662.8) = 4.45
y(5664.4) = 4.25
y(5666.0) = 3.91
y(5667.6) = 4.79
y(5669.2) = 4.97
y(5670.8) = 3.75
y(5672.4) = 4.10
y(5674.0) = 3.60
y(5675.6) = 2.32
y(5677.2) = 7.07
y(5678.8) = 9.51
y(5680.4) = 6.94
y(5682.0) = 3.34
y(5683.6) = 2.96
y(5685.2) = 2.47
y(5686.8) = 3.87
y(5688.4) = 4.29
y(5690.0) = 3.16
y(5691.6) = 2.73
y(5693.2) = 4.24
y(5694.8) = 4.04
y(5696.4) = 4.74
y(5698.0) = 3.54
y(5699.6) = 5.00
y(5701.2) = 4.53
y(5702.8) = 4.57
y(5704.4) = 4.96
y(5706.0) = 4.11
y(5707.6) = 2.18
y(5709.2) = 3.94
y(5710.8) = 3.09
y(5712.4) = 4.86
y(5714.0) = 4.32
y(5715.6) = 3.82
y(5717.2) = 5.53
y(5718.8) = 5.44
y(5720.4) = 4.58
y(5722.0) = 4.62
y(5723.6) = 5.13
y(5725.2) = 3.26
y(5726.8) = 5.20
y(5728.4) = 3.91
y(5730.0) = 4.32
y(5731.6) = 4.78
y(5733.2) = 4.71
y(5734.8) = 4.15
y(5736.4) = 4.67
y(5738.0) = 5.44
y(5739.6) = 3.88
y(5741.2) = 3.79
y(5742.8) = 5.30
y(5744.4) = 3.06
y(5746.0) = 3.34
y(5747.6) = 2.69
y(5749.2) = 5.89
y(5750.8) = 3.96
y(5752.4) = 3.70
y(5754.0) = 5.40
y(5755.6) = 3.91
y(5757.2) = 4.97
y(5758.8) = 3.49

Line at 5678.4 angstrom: H-beta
